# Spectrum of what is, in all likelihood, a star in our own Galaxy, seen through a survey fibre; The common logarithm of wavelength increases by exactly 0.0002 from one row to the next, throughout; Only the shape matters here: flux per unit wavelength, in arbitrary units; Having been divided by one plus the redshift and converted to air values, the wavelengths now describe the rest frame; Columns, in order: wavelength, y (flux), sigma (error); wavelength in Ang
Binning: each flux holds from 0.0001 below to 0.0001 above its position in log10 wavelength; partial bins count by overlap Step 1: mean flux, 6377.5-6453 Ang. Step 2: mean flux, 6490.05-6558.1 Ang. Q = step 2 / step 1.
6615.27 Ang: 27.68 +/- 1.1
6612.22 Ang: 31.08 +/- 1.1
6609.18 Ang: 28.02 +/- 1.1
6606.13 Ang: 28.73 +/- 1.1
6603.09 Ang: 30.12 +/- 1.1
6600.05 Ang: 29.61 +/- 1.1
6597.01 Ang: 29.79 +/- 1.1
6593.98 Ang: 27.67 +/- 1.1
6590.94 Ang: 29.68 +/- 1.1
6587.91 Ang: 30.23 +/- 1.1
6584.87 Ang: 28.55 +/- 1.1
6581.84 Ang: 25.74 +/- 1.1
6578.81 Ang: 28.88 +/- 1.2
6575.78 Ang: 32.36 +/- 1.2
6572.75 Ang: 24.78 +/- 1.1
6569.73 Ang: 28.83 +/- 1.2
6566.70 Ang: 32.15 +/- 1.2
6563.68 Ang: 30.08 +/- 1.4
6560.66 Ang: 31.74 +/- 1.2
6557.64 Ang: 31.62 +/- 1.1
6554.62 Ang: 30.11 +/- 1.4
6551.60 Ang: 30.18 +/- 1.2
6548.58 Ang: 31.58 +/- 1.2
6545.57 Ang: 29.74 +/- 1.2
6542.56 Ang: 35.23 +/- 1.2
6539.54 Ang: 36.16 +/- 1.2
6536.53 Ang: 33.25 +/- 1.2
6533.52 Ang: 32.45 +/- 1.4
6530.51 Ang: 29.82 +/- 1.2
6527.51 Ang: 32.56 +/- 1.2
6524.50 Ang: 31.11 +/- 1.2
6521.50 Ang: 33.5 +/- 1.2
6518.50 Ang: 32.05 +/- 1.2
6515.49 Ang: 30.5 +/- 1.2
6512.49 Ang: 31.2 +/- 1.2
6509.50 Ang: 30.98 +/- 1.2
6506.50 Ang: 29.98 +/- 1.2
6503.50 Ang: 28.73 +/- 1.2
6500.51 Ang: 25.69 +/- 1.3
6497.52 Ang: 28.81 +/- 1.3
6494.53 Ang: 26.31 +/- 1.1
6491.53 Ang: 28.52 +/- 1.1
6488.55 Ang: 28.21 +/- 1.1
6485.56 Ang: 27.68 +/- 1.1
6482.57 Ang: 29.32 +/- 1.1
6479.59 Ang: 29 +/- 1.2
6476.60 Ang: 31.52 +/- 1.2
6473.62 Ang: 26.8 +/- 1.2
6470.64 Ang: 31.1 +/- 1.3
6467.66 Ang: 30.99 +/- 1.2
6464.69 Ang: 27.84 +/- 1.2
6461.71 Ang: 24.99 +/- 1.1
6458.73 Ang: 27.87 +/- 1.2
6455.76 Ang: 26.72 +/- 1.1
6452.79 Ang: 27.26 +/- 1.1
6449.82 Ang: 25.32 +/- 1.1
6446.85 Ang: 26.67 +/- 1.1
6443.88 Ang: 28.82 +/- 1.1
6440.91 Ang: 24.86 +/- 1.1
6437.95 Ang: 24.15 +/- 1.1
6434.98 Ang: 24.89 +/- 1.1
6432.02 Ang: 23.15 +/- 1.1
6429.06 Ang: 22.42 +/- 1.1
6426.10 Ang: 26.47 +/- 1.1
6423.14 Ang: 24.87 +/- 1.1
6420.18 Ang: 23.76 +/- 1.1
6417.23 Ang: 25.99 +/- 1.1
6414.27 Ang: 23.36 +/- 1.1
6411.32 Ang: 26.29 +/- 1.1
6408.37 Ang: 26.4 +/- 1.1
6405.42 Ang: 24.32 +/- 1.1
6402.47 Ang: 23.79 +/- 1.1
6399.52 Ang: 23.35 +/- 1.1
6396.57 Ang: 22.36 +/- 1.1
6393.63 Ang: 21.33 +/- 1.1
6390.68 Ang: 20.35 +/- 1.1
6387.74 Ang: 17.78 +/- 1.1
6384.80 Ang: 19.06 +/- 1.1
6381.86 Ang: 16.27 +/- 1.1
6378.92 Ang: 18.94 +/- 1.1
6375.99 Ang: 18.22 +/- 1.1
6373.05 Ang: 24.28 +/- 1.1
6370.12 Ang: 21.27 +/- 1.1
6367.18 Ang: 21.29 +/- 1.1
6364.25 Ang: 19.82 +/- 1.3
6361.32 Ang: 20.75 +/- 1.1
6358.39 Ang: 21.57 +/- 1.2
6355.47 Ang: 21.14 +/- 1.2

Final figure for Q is 1.31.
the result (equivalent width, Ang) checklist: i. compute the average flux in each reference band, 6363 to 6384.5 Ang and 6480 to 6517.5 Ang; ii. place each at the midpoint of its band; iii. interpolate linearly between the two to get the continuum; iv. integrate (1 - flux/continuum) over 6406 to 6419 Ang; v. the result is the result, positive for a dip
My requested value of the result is -1.5 Ang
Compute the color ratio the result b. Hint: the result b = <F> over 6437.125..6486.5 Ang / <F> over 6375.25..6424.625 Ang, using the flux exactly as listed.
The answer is 1.25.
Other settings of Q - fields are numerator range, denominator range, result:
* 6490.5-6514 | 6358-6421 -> 1.32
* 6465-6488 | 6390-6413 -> 1.24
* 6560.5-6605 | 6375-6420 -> 1.33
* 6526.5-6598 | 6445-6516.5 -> 1.07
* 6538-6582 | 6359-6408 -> 1.47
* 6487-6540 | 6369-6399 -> 1.52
